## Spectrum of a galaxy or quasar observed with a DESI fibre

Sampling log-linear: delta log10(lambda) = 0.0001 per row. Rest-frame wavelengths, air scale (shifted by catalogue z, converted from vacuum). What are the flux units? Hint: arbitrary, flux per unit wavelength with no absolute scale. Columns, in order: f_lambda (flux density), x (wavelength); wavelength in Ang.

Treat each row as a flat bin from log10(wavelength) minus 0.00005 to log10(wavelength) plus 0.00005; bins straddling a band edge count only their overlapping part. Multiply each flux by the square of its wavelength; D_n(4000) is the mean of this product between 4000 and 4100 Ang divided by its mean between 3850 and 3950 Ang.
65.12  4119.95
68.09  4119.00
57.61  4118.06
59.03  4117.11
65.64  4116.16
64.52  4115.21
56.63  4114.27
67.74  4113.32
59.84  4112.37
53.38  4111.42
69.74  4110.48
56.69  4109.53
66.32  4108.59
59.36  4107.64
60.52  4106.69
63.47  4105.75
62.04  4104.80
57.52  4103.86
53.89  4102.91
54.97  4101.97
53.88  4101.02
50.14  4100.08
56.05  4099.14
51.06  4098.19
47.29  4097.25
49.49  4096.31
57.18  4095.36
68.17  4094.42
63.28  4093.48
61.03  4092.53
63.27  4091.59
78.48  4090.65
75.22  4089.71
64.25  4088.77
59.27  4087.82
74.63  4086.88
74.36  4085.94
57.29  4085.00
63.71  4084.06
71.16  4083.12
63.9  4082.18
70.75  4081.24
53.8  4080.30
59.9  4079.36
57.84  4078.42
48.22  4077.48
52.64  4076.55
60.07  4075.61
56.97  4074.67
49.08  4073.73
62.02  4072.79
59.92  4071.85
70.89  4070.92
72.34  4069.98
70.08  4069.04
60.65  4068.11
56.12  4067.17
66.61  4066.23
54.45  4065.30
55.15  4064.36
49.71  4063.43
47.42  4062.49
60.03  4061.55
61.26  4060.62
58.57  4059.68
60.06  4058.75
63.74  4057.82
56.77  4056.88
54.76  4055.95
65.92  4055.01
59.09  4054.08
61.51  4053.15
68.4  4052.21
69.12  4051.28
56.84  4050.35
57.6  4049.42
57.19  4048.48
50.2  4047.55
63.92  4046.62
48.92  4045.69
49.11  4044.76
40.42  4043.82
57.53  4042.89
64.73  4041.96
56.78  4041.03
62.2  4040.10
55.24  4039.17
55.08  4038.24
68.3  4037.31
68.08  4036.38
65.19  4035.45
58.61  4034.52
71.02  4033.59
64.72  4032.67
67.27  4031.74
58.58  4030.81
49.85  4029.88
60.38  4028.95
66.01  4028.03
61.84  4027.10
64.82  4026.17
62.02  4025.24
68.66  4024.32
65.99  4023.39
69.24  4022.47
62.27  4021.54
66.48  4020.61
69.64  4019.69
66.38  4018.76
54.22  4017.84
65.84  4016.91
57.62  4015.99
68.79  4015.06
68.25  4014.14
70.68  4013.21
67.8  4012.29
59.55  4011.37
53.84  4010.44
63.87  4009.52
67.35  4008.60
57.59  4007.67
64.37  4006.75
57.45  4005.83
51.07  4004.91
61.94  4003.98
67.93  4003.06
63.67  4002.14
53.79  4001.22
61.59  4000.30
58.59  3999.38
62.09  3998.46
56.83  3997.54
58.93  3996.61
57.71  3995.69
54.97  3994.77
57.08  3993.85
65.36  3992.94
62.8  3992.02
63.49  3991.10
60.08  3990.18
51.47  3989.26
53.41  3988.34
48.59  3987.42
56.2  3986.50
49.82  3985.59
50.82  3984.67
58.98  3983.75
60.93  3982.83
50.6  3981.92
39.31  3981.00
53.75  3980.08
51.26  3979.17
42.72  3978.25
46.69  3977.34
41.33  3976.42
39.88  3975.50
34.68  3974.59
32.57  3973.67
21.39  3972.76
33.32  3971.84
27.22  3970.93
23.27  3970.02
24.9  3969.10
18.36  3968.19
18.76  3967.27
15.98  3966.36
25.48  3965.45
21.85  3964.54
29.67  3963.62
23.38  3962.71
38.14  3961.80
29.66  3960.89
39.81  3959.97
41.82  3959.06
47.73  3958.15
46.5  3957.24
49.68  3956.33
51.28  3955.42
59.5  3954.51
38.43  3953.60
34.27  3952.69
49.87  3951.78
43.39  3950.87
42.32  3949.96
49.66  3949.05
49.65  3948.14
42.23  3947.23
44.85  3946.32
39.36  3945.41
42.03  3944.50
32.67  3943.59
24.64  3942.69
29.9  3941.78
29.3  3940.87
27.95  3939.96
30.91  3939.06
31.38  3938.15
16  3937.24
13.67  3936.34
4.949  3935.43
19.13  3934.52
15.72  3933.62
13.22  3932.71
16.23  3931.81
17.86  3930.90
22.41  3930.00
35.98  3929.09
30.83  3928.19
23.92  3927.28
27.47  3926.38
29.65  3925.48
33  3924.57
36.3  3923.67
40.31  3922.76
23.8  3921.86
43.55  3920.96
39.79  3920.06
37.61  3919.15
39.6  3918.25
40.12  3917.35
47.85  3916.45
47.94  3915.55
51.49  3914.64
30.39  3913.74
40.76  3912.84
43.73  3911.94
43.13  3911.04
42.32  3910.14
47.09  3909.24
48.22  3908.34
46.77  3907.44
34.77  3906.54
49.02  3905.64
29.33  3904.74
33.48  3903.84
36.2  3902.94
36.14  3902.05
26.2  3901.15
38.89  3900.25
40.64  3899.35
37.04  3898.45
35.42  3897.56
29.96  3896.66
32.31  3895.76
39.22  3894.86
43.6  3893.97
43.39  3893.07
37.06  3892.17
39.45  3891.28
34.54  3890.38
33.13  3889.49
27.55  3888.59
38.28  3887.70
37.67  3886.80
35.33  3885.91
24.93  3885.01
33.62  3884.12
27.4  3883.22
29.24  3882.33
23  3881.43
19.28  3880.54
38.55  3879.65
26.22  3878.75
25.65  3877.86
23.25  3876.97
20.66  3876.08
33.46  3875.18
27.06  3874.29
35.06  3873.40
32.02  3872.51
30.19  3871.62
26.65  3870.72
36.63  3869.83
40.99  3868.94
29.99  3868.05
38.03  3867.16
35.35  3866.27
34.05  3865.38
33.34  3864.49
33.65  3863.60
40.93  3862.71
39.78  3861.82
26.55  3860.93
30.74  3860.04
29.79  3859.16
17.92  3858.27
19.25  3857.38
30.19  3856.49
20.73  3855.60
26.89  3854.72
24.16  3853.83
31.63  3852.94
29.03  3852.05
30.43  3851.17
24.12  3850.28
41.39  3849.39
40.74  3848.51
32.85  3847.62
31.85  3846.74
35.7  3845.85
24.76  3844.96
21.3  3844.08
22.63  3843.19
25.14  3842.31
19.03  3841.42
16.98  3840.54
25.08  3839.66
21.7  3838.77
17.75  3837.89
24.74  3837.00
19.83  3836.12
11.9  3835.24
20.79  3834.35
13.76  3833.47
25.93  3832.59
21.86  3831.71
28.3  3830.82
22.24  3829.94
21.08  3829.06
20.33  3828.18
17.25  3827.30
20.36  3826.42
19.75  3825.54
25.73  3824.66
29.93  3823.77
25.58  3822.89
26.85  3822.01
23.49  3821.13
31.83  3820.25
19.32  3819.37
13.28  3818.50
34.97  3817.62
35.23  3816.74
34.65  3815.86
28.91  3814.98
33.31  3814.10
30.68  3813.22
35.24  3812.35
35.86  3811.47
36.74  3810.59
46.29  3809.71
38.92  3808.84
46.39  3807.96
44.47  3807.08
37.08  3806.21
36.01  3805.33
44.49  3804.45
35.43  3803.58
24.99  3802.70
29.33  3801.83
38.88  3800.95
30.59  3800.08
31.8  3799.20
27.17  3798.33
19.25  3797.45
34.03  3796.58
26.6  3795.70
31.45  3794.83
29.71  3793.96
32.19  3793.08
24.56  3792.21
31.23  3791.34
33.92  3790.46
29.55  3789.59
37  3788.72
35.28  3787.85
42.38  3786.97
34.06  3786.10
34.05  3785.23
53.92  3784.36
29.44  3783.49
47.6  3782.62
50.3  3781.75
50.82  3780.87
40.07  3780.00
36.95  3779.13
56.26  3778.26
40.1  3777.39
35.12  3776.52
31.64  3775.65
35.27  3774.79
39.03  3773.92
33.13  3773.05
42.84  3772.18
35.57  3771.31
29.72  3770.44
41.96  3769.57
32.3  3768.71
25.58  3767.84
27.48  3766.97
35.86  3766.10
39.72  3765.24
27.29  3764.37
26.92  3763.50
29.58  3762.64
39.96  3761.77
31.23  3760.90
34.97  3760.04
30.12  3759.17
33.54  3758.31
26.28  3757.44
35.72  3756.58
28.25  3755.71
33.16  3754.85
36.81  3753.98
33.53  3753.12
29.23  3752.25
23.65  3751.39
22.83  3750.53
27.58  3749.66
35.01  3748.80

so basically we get 2.01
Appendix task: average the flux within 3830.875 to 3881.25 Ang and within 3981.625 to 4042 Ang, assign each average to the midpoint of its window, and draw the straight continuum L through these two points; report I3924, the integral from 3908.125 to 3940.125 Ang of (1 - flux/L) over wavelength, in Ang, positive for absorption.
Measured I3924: 7.4 Ang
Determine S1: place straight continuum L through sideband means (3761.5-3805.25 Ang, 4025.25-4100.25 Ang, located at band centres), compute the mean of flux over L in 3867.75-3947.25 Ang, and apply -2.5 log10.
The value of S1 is 0.36 mag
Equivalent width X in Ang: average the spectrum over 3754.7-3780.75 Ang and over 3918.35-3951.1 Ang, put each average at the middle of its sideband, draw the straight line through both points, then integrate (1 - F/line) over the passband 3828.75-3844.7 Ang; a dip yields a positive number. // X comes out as 5.7 Ang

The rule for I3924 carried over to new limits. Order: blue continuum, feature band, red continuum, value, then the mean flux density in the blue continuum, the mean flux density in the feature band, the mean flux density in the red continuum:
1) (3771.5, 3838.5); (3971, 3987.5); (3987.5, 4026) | 3.7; 31.8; 44.7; 61.6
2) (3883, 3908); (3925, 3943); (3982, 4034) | 8.7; 35.9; 23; 61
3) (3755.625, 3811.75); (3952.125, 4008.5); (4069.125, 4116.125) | 6.0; 35.3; 46.4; 61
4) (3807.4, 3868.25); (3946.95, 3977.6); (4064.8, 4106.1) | 5.6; 27.9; 36.1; 60.8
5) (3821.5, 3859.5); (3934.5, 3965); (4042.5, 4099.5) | 4.0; 24.6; 36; 59.9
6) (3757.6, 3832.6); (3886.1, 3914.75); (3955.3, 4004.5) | 1.4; 32.9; 38.2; 45.5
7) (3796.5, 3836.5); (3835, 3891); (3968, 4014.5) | 9.8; 28.9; 29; 52.4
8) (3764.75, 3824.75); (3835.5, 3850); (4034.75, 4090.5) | 4.8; 34.5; 26.1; 60.4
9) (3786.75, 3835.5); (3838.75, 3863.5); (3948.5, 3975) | 2.4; 29.7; 28.1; 35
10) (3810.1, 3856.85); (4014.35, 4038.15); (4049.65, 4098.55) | -4.4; 26.1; 64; 61.1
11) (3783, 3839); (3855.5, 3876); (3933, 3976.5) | -0.3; 29.7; 31.4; 32.9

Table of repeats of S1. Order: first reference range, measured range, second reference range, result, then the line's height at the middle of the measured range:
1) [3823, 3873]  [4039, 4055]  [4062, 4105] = -0.05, 55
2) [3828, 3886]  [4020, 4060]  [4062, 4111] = -0.14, 53.8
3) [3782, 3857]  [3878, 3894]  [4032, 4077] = 0.17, 38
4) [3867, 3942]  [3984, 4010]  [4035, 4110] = -0.22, 47.7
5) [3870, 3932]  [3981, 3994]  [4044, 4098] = -0.17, 47.7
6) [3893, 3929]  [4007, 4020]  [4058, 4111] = -0.23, 51.2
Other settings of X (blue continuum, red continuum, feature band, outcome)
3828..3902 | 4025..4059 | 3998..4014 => -2.3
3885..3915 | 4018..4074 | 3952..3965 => 2.1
